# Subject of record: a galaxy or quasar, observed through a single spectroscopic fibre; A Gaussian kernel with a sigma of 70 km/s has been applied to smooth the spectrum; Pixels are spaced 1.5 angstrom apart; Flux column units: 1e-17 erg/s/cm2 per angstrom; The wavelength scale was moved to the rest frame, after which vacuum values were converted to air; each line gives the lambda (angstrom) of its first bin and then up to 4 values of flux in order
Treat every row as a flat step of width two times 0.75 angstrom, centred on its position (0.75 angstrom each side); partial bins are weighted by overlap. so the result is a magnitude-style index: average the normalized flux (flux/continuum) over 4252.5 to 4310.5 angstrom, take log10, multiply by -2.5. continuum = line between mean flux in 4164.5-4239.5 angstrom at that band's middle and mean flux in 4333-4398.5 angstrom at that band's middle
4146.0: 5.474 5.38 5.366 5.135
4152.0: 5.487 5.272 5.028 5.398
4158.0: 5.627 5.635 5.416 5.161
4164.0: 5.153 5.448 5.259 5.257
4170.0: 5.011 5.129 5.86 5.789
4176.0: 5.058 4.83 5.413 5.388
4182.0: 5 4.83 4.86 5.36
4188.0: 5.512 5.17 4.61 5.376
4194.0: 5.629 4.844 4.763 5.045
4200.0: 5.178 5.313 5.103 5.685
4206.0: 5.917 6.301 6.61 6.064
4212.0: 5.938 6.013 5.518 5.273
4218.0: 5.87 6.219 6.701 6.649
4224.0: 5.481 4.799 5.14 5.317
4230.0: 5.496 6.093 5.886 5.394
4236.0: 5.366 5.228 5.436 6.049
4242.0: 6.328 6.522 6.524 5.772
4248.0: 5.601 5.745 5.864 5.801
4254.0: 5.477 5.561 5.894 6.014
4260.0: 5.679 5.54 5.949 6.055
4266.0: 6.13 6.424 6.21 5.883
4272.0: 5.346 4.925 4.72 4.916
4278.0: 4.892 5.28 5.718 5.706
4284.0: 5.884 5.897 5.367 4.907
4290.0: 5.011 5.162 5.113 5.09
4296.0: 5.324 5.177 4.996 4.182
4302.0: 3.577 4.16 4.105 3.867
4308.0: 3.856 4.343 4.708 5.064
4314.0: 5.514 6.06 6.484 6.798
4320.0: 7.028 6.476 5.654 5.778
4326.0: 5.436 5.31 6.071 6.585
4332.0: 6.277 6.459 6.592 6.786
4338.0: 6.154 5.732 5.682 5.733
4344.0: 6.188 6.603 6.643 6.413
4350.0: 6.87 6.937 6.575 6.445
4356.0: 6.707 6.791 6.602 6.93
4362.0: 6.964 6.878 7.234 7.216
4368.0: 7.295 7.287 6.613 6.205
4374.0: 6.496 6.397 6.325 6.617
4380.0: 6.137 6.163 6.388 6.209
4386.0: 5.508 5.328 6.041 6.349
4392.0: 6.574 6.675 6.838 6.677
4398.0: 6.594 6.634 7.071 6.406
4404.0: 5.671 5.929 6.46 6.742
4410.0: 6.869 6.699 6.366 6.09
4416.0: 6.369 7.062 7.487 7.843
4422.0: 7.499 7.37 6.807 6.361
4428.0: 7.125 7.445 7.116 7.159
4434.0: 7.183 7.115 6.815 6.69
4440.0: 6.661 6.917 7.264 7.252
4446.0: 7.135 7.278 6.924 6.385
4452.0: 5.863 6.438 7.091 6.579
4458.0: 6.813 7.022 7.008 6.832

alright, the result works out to 0.14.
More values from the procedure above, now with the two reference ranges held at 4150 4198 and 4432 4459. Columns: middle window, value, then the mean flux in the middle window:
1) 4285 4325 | 0.17 mag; 5.17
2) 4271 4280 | 0.16 mag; 5.03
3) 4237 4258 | -0.03 mag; 5.85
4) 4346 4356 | -0.06 mag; 6.65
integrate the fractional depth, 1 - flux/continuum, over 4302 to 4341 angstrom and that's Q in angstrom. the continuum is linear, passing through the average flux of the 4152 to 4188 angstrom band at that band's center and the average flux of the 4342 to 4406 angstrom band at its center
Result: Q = 3.7 angstrom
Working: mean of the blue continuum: 5.28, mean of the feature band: 5.61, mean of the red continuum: 6.52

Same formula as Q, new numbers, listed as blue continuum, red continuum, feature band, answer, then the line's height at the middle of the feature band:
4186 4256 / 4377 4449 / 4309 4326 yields 1.0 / 6.18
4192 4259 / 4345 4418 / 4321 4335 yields 0.5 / 6.26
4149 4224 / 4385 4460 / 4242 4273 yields -0.4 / 5.84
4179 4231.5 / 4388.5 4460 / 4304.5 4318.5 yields 2.6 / 6.13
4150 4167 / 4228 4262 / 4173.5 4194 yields 1.0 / 5.47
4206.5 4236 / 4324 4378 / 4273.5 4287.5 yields 1.8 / 6.12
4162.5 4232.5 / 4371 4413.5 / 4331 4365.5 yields -2.0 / 6.17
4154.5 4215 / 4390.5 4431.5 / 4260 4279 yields 1.0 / 5.9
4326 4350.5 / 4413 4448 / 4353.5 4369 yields -1.2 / 6.43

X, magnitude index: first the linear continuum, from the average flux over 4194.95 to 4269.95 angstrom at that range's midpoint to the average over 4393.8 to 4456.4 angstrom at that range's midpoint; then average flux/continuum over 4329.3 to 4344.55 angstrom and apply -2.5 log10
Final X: 0.02 mag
